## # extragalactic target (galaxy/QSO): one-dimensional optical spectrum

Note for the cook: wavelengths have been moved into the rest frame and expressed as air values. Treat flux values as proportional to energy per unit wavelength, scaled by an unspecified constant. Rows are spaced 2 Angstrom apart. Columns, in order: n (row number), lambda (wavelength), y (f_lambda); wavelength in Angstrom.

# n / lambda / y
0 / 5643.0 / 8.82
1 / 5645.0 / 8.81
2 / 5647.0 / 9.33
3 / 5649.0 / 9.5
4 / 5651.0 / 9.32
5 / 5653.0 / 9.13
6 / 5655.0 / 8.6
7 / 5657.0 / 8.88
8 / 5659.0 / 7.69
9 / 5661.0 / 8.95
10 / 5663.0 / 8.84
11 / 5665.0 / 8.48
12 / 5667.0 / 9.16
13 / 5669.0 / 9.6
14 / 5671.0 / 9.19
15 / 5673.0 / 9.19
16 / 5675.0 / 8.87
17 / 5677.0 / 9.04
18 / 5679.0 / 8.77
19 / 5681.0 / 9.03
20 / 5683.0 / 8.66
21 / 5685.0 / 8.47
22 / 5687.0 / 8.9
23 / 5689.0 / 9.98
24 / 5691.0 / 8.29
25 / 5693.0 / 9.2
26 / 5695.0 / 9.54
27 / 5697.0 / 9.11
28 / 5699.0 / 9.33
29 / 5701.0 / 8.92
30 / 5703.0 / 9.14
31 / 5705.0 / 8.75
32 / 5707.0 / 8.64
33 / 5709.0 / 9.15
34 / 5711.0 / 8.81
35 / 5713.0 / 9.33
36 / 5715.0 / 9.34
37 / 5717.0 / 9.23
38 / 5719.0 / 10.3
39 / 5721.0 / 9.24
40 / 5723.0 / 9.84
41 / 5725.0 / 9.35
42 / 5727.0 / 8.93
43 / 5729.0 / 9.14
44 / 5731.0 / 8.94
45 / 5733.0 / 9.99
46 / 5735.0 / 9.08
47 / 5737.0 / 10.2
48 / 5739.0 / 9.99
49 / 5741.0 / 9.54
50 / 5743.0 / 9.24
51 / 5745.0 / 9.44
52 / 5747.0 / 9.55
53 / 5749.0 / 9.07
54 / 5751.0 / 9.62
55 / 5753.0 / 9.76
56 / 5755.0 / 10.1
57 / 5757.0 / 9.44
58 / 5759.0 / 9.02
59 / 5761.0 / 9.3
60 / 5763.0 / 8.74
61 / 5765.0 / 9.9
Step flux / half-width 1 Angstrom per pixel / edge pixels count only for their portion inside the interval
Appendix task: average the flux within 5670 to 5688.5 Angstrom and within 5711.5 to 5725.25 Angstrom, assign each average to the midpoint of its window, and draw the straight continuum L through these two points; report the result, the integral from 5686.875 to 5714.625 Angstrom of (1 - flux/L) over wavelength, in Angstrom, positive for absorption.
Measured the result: 0.46 Angstrom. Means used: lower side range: 8.93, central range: 9.09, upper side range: 9.5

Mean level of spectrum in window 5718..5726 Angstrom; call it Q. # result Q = 9.68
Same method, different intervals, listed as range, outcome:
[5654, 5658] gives 8.74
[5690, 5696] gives 9.01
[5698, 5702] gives 9.12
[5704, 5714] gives 8.94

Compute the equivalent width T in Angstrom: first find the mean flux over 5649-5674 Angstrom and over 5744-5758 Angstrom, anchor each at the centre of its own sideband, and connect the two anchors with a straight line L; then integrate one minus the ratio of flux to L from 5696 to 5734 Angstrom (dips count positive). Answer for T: 0.33 Angstrom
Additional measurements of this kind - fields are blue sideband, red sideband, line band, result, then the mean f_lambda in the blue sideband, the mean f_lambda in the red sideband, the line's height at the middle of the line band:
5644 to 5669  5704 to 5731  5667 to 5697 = 0.0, 8.92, 9.22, 9.05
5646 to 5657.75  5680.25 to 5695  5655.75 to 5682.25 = 0.5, 9.13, 8.97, 9.06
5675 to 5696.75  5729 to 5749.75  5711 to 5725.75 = -0.3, 8.99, 9.49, 9.29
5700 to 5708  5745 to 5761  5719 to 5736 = -0.4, 8.86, 9.49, 9.16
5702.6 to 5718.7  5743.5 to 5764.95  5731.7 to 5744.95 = -0.5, 9.1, 9.42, 9.3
